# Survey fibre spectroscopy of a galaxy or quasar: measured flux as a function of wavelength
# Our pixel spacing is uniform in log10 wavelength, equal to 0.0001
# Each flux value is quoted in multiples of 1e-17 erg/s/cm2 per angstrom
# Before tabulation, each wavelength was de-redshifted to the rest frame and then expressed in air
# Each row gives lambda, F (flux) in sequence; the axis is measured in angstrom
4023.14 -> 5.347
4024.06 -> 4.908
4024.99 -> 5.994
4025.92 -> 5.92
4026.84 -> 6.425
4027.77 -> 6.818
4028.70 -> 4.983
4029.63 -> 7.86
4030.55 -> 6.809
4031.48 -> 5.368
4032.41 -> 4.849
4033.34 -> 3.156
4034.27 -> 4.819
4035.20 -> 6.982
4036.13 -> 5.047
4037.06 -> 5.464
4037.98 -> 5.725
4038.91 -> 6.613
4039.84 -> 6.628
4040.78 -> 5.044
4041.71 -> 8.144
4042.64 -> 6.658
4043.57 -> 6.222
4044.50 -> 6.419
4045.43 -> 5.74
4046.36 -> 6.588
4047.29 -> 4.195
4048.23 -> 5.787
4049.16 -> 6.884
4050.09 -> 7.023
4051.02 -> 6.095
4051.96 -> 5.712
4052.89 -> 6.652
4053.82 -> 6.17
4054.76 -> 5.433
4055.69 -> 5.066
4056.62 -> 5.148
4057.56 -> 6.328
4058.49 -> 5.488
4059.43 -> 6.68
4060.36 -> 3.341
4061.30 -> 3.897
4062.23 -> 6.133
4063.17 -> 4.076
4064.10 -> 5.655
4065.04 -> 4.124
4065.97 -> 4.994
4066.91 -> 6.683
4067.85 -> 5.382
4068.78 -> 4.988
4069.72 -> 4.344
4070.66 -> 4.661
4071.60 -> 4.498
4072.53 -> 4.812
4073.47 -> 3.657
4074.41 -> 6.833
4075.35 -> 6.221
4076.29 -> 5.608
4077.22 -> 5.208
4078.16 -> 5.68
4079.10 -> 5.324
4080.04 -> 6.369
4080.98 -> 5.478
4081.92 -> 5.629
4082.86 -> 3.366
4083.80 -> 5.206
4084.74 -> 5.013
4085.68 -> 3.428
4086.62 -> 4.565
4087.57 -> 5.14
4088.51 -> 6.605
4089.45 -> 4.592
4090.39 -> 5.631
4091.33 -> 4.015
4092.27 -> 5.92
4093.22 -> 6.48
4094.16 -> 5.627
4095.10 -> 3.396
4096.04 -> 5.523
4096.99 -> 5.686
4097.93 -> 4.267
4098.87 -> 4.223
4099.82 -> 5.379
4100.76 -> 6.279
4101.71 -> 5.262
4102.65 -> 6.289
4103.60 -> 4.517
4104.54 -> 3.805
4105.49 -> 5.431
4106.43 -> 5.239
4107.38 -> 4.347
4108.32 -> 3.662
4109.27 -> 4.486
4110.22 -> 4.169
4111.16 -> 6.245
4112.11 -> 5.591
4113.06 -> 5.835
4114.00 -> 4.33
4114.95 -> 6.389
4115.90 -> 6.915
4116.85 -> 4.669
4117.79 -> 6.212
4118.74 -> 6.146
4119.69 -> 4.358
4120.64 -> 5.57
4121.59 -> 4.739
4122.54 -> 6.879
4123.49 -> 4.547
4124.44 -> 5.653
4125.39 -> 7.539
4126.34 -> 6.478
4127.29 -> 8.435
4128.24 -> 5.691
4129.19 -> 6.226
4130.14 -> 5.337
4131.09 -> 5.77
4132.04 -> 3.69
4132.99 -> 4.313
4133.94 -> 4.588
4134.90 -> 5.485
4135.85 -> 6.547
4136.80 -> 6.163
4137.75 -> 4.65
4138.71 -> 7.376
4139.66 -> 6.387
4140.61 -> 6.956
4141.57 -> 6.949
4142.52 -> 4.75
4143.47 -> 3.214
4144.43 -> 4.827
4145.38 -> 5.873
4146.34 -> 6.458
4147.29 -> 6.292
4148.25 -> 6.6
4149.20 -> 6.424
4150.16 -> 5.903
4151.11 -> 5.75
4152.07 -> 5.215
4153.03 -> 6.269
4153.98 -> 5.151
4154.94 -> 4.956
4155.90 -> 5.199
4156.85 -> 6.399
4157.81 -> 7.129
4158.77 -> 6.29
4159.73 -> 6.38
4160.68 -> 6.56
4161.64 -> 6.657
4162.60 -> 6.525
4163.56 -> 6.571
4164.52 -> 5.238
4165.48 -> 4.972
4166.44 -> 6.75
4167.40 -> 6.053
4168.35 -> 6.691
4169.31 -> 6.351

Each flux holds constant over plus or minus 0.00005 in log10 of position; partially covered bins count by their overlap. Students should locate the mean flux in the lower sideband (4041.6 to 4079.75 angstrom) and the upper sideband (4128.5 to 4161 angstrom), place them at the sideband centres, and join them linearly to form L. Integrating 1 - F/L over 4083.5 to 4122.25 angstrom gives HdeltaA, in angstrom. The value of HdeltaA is 3.4 angstrom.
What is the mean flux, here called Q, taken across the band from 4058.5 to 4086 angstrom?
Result 5.09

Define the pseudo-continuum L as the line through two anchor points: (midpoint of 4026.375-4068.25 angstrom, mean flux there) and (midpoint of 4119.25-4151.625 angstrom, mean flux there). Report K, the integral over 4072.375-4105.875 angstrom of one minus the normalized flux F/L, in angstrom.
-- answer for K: 3.4 angstrom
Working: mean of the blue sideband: 5.76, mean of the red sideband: 5.78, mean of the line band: 5.18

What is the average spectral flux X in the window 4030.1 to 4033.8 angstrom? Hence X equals 5.03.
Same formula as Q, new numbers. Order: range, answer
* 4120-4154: 5.8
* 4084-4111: 4.98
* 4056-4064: 5.16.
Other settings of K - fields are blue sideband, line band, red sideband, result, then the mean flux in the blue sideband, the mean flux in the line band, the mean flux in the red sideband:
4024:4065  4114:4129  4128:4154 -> -0.7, 5.78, 5.96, 5.68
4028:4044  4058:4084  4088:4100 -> 1.5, 5.92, 5.16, 5.18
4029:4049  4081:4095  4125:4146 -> 1.9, 5.92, 5.05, 5.78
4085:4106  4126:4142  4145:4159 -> -0.7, 5.09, 5.94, 5.99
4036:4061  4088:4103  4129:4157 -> 1.2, 5.93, 5.32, 5.64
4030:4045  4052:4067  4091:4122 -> 0.9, 5.89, 5.35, 5.19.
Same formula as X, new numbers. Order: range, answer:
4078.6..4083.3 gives 5.25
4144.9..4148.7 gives 6.3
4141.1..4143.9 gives 5.01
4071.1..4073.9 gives 4.34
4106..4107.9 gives 4.76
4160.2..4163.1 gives 6.59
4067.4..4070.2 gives 4.9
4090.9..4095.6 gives 5.1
